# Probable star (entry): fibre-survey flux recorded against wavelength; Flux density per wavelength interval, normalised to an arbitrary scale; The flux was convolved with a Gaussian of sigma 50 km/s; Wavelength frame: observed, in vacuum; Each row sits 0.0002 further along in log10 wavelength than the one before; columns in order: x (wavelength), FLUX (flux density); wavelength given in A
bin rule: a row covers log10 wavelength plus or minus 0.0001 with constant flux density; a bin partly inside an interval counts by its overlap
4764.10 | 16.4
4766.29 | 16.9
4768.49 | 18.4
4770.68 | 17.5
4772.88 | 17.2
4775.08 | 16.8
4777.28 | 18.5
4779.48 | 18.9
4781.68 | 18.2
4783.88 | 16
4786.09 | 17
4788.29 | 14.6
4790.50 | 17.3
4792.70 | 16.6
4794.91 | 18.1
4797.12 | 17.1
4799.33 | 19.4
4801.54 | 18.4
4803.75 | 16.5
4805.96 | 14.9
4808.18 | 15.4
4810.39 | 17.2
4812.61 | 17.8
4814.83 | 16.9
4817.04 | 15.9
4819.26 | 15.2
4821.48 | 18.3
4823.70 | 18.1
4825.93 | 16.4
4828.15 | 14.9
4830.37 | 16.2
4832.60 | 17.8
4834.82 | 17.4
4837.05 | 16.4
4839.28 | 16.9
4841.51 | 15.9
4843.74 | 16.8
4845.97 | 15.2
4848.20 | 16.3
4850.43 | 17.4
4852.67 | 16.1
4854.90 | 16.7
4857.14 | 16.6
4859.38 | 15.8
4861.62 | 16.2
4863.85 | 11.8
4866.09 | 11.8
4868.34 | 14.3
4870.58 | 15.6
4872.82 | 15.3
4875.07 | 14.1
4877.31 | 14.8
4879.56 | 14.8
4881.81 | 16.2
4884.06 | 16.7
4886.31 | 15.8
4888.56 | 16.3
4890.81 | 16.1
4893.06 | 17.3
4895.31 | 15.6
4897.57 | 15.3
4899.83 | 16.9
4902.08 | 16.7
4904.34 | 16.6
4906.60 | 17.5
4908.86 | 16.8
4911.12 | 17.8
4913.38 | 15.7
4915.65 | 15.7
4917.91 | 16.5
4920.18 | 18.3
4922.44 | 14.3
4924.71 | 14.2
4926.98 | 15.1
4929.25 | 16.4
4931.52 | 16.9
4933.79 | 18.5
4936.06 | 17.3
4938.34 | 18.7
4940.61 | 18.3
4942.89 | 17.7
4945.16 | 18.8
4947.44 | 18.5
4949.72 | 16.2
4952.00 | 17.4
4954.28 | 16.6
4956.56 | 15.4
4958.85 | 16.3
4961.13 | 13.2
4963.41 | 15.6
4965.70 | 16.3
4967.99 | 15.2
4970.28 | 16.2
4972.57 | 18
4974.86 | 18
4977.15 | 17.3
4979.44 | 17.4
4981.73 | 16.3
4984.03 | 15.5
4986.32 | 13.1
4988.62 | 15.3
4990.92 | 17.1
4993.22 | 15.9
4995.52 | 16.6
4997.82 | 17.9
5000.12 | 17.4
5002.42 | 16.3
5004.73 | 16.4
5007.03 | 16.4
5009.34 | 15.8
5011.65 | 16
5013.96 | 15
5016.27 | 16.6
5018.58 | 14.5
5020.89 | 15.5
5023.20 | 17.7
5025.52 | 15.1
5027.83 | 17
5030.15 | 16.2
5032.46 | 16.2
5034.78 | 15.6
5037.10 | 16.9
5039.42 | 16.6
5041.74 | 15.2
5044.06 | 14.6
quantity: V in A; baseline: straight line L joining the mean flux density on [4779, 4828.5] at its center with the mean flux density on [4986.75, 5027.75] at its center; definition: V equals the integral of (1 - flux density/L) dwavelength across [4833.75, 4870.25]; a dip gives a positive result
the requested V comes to 2.2 A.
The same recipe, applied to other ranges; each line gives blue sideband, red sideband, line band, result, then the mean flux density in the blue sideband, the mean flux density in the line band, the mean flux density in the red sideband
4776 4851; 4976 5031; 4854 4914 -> 3.1 A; 16.9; 15.7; 16.2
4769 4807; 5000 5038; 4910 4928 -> 0.7 A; 17.3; 16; 16.1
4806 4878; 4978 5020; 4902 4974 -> -2.7 A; 16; 16.6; 16.1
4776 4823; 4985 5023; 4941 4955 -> -1.1 A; 17.1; 17.6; 16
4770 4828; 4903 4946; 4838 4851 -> 0.5 A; 17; 16.4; 16.9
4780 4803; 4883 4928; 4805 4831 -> 0.9 A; 17.3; 16.4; 16.3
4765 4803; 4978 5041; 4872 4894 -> 1.5 A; 17.5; 15.7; 16.2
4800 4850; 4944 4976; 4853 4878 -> 2.6 A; 16.6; 14.9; 16.6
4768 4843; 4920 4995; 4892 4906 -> 0.2 A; 17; 16.4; 16.5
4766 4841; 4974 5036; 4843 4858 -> 0.4 A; 17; 16.4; 16.2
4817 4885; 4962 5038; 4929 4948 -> -2.2 A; 15.9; 18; 16.2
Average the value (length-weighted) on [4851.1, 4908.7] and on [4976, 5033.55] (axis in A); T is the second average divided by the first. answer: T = 1.03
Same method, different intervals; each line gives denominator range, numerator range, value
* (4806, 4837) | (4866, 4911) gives 0.95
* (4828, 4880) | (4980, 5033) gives 1.03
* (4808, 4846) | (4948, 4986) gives 0.98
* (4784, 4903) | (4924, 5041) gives 1.01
